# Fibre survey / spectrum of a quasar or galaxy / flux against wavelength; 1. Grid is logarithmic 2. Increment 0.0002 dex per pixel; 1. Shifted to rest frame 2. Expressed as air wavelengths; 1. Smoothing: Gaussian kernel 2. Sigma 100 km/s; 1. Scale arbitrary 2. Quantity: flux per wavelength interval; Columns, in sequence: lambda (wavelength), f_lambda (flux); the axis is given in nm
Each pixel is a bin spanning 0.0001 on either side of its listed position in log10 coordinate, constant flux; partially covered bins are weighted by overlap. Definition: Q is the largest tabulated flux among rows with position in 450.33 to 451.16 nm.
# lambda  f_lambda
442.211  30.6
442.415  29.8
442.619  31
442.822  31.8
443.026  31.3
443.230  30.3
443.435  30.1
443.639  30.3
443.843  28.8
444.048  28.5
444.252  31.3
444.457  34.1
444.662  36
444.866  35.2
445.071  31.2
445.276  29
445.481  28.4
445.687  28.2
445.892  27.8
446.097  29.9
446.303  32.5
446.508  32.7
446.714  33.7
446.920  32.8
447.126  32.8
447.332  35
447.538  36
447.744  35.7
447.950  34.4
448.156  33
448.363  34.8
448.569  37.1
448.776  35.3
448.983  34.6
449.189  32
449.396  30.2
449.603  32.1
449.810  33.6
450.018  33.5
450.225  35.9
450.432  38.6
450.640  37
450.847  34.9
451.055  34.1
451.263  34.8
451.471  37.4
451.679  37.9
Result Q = 38.6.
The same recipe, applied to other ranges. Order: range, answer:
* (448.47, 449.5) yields 37.1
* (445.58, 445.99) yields 28.2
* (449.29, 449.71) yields 32.1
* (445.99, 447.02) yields 33.7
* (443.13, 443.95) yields 30.3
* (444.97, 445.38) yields 31.2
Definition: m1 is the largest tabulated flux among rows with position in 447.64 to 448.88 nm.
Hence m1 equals 37.1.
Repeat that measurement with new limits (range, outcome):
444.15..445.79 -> 36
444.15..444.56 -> 34.1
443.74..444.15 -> 28.8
